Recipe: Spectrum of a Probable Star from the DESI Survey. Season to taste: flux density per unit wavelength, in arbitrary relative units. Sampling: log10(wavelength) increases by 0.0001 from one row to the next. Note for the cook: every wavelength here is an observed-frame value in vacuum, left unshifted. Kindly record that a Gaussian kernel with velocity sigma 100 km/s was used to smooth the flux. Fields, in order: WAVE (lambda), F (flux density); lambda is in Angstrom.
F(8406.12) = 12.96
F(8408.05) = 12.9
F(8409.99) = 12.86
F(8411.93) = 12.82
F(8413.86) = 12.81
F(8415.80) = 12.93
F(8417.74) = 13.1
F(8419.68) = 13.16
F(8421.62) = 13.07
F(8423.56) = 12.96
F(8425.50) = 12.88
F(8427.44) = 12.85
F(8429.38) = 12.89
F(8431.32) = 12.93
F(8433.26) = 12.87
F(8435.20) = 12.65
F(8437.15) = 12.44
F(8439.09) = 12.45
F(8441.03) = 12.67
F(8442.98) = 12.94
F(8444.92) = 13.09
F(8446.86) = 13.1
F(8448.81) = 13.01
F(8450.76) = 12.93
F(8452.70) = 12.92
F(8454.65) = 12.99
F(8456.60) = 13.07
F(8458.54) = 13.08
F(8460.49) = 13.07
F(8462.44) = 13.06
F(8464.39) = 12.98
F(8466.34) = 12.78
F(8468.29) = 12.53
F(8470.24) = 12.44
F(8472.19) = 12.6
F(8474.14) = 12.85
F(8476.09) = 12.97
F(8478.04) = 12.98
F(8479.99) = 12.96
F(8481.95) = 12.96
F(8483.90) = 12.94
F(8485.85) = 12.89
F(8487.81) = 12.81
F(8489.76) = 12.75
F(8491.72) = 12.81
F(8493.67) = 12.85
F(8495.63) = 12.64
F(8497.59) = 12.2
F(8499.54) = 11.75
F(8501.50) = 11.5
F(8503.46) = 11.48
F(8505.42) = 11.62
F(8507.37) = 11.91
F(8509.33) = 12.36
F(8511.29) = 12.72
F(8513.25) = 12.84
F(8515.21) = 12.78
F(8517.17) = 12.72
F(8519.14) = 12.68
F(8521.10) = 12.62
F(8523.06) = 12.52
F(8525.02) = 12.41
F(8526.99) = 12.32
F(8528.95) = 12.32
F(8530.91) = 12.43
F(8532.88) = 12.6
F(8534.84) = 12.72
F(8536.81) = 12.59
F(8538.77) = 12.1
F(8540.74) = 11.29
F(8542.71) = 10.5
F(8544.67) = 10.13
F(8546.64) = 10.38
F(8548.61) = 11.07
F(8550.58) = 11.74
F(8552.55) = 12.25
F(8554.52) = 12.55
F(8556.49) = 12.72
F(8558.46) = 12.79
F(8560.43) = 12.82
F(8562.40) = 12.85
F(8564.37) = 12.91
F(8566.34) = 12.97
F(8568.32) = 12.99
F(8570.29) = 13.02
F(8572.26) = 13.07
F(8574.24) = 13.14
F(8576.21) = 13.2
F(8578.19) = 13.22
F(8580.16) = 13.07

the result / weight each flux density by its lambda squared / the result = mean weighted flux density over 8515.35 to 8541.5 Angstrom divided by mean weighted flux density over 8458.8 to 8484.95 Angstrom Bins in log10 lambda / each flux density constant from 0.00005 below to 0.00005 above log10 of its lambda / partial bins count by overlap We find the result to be 0.98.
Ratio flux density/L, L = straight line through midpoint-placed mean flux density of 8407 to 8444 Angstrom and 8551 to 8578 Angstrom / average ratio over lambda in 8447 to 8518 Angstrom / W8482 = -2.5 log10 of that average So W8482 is 0.02 mag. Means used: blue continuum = 12.9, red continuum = 12.9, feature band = 12.7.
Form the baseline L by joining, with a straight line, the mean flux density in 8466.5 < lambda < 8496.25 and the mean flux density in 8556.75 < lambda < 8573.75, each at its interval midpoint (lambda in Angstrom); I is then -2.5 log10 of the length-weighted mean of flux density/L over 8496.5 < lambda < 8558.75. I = 0.069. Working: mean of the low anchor 12.8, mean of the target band 12.1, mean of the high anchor 12.9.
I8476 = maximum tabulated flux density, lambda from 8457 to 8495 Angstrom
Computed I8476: 13.08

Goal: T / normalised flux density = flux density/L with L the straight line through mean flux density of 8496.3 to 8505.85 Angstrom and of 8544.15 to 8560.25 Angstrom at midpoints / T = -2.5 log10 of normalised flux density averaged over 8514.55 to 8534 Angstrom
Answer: -0.069 mag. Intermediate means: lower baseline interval 11.7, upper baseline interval 11.8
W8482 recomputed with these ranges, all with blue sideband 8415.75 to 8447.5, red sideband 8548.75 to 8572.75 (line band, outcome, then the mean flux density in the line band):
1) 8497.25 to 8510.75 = 0.08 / 11.8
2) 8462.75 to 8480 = 0.00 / 12.8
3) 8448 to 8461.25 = -0.01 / 13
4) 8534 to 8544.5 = 0.09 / 11.7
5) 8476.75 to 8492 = -0.01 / 12.9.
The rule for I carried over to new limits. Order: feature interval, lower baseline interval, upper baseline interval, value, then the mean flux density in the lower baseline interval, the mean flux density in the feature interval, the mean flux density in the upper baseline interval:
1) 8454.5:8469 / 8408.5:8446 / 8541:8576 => -0.02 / 12.9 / 12.9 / 12.2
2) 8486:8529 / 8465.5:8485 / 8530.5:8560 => 0.00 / 12.8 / 12.4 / 11.9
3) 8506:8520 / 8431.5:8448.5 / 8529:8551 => -0.05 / 12.8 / 12.5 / 11.6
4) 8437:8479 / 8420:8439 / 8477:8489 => 0.00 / 12.8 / 12.9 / 12.9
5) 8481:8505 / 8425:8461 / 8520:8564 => 0.00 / 12.9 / 12.4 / 12.1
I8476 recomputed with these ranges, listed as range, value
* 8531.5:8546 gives 12.72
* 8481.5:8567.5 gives 12.97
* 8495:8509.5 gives 12.64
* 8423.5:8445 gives 13.09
